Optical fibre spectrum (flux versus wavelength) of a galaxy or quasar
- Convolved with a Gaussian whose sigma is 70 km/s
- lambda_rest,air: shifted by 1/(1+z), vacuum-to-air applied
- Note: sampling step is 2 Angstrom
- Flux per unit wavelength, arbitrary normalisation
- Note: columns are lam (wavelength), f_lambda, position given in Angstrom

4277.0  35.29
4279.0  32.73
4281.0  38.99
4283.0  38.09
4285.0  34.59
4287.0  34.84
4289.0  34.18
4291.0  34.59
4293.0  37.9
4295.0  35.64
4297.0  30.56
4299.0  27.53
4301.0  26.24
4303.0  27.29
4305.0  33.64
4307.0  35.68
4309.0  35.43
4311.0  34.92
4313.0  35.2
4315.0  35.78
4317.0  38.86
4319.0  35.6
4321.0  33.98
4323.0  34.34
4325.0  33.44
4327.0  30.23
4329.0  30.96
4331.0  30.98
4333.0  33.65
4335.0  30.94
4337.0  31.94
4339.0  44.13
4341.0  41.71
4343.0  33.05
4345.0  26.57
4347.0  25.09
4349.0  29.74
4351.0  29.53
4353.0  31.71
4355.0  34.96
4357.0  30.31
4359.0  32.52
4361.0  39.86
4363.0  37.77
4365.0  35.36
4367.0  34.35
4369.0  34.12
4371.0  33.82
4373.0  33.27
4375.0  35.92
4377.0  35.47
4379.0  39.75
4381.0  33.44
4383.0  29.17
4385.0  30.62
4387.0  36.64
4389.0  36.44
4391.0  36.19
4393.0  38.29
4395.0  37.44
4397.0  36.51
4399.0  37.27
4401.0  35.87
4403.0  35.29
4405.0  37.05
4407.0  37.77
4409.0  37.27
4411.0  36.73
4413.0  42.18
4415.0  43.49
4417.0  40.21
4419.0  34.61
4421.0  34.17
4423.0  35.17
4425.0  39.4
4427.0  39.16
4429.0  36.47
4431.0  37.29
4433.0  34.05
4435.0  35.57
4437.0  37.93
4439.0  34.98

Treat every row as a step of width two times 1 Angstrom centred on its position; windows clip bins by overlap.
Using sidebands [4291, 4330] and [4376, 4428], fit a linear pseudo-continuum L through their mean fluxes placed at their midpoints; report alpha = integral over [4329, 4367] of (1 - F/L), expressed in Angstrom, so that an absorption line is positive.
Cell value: 1.60 Angstrom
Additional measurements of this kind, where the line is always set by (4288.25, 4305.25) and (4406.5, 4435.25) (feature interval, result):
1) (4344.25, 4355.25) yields 1.6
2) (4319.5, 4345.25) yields -0.2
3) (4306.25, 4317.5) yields -1.1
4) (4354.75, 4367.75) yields -0.1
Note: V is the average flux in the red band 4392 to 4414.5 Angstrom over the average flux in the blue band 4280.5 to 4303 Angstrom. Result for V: 1.12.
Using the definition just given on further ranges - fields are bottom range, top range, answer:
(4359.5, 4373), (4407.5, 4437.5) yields 1.06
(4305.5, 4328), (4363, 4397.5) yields 1.01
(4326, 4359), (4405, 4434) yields 1.17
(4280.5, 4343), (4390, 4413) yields 1.09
